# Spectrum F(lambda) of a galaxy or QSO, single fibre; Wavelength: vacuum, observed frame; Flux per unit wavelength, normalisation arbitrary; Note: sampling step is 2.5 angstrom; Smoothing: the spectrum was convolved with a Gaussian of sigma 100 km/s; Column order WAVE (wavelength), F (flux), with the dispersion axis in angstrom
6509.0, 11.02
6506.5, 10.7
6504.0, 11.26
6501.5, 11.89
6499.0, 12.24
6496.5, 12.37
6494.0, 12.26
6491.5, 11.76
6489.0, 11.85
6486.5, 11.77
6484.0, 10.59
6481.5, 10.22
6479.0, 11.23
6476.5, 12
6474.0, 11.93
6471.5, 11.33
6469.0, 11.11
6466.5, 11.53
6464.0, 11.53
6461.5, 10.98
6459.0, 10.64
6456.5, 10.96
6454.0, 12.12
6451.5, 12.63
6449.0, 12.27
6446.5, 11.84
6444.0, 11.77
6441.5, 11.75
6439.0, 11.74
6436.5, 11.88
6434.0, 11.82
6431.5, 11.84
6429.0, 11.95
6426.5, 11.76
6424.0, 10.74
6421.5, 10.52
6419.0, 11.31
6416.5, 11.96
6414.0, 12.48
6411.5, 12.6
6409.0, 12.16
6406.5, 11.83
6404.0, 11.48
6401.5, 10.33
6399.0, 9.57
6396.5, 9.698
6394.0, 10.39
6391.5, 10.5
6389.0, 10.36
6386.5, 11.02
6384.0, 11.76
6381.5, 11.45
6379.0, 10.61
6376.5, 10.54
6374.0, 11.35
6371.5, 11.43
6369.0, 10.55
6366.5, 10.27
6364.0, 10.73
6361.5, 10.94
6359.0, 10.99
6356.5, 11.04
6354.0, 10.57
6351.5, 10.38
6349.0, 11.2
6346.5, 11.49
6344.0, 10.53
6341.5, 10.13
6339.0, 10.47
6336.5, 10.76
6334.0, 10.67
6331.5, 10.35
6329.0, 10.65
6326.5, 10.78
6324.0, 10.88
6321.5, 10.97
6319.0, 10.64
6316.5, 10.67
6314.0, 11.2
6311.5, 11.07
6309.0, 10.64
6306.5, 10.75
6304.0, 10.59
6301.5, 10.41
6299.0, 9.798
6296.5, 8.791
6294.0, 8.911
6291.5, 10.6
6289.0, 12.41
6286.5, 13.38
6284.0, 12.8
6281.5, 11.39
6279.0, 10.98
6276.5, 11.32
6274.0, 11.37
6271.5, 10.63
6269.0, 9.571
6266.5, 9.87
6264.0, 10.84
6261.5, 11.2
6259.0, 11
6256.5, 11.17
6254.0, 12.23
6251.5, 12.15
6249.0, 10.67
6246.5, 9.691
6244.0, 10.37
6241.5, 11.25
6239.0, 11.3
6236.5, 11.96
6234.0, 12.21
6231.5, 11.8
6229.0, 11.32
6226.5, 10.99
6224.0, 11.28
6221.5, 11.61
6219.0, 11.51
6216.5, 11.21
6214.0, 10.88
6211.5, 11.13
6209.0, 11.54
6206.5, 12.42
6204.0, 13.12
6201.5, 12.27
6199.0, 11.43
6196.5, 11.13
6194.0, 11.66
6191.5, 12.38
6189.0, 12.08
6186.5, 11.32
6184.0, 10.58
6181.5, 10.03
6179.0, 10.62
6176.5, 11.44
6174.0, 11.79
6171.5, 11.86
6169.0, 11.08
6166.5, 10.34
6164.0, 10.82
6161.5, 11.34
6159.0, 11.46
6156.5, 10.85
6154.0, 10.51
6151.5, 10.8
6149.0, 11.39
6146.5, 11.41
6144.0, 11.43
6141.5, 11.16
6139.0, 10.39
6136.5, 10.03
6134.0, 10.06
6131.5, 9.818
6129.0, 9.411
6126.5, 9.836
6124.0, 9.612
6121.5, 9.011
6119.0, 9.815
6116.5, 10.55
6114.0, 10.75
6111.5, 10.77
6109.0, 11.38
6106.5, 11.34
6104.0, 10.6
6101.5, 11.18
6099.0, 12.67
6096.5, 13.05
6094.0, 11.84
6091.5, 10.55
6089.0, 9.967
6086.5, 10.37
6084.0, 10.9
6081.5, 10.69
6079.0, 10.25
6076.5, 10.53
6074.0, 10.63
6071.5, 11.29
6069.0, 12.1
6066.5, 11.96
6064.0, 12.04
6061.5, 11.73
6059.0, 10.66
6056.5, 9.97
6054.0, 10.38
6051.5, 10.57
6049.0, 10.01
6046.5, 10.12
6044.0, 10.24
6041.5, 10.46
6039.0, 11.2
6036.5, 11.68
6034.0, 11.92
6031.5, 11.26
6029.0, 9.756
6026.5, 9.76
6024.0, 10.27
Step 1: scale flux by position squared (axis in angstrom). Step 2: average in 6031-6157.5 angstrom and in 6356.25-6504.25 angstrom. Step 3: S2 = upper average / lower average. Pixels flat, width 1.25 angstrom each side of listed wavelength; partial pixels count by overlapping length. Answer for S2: 1.17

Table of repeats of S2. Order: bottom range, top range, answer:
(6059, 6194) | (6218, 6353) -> 1.05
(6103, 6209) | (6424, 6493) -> 1.16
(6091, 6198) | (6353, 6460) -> 1.12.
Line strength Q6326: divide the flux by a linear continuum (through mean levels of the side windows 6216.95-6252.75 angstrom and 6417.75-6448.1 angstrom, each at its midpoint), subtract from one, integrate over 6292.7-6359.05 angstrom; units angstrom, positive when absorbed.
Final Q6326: 5.0 angstrom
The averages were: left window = 11.3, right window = 11.6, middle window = 10.6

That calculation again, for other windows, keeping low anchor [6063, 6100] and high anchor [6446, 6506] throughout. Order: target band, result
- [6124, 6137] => 1.7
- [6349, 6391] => 2.2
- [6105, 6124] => 1.4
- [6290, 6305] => 2.0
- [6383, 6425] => 1.5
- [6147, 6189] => 1.0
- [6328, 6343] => 1.3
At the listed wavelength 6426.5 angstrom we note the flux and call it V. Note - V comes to 11.76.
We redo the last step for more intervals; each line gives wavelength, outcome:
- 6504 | 11.26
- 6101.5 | 11.18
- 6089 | 9.967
